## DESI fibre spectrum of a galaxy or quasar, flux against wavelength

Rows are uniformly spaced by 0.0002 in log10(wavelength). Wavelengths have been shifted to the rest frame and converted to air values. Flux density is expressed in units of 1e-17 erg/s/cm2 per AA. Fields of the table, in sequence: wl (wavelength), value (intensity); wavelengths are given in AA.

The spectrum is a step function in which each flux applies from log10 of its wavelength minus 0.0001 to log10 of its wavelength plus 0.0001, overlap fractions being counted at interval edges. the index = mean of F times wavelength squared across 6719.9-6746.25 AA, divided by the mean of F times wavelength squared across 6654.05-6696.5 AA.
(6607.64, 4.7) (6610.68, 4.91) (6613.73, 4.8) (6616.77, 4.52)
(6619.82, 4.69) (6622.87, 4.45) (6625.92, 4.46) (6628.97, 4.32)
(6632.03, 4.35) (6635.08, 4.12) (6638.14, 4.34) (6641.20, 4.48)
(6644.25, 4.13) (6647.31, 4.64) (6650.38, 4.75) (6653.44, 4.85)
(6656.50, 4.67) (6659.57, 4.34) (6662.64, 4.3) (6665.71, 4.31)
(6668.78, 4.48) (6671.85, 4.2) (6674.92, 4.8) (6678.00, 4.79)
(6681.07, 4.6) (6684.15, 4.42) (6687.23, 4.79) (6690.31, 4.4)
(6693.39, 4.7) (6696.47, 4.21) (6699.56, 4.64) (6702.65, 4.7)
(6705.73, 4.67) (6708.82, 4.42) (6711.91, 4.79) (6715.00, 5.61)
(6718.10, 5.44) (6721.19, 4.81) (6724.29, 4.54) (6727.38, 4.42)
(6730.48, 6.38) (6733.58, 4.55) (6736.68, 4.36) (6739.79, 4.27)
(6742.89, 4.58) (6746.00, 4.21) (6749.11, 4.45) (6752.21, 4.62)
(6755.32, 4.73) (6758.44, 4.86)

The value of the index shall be 1.06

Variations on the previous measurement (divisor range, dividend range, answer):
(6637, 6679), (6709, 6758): 1.08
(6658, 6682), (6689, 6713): 1.03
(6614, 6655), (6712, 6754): 1.10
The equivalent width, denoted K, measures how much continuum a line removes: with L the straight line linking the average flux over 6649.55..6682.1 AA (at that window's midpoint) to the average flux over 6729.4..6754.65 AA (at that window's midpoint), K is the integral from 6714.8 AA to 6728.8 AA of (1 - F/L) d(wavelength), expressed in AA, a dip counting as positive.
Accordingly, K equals -0.9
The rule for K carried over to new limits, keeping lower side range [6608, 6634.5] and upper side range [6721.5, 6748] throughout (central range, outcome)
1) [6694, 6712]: 0.3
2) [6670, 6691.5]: 0.2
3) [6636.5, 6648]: 0.5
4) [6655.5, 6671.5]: 0.7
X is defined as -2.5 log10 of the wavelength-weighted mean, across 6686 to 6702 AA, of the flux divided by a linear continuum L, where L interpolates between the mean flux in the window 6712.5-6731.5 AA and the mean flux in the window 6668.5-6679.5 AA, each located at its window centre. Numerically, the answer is 0.06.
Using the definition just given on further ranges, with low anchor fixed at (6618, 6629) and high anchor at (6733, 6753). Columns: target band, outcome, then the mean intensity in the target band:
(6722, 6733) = -0.14 mag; 5.04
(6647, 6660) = -0.05 mag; 4.68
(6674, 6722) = -0.07 mag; 4.74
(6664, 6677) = 0.00 mag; 4.46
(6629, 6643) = 0.04 mag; 4.32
